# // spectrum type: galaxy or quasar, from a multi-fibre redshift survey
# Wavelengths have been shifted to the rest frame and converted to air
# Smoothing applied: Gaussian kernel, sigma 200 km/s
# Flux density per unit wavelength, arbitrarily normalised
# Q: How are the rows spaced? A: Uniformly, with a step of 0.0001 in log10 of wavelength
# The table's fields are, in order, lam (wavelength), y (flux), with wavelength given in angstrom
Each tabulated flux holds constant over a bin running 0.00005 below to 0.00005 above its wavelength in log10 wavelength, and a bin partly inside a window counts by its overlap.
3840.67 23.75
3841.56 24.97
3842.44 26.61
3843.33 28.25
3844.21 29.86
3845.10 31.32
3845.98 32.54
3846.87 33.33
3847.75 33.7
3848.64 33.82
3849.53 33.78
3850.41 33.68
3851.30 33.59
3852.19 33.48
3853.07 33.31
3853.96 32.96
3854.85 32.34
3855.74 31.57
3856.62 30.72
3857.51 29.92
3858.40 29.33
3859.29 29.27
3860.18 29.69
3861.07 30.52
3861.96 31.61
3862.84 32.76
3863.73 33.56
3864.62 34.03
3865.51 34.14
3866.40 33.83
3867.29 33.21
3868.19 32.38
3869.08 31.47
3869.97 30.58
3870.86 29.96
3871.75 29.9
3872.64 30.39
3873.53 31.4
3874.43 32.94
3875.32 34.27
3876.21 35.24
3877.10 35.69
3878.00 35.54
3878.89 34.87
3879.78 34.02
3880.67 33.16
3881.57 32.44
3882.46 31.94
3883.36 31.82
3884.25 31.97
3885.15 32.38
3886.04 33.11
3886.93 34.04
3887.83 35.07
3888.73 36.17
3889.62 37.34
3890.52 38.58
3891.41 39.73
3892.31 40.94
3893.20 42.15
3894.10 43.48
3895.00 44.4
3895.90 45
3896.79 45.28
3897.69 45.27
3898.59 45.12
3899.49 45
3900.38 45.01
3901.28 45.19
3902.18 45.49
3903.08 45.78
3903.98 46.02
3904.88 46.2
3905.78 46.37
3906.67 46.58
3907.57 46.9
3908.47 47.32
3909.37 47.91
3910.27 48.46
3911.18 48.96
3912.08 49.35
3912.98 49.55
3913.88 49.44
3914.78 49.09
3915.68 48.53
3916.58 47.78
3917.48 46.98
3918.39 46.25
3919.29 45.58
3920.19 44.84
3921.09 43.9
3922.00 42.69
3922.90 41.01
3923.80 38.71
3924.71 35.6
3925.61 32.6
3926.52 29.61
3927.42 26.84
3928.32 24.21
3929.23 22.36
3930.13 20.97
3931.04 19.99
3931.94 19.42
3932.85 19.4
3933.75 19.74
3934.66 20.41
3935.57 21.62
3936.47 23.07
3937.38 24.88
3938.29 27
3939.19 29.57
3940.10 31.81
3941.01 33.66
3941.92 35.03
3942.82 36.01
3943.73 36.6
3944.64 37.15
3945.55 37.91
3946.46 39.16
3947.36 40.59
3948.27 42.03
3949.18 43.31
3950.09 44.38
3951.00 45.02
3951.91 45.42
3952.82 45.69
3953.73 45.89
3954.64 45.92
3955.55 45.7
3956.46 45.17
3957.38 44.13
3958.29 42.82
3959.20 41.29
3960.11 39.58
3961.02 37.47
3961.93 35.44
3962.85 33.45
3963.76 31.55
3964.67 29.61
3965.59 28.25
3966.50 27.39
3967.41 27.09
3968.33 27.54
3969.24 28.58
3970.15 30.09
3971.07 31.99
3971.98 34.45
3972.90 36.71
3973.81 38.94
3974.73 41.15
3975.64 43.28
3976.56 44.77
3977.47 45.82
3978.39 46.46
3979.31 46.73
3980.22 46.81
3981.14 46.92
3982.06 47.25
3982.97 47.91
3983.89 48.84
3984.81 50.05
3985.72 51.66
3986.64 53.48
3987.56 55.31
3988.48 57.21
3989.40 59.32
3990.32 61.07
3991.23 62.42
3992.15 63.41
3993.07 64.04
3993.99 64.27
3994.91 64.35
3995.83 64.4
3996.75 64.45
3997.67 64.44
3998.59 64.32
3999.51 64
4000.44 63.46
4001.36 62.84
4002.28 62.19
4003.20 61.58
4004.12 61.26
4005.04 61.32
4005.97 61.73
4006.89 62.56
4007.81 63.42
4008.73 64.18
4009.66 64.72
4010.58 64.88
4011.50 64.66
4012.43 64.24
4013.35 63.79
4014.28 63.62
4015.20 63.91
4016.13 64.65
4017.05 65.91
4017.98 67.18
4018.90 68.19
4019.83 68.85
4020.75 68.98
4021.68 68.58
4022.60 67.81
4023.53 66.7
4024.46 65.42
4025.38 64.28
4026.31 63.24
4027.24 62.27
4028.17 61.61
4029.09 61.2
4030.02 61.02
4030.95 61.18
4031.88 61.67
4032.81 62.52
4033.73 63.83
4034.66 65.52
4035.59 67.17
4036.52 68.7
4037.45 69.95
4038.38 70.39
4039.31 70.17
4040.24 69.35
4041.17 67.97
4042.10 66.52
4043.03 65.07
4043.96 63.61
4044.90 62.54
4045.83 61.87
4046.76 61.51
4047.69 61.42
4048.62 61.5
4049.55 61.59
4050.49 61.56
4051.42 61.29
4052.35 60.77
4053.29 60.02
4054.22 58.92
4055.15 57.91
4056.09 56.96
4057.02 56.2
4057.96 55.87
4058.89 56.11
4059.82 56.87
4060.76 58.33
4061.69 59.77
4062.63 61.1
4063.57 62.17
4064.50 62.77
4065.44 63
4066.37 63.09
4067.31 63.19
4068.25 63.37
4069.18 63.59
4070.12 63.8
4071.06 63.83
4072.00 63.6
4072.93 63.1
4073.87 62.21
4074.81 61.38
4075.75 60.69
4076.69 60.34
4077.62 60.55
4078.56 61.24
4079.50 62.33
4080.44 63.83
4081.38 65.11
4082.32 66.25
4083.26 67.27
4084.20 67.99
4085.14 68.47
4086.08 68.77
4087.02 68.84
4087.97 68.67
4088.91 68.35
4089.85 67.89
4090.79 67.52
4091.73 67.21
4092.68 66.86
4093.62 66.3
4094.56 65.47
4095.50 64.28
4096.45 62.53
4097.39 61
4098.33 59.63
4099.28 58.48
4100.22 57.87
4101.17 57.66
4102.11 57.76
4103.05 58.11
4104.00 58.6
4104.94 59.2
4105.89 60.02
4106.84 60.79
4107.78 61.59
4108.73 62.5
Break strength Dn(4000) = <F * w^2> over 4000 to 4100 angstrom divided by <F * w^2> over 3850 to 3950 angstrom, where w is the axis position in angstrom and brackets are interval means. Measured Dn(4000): 1.9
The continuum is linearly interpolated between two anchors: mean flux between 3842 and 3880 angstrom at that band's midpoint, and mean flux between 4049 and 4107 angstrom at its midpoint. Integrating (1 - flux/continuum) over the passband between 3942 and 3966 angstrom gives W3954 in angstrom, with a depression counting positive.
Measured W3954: 2.7 angstrom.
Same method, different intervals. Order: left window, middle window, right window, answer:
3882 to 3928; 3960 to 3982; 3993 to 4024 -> 7.7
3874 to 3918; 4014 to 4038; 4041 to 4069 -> -3.2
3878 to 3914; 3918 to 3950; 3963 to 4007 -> 8.9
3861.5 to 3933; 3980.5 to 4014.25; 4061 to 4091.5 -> -4.7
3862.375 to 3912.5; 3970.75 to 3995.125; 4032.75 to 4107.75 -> 0.6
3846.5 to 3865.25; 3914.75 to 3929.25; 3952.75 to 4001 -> 0.2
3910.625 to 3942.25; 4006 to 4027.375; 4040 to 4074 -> -4.8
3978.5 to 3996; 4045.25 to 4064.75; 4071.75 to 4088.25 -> 0.7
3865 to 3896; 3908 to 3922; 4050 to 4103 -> -2.7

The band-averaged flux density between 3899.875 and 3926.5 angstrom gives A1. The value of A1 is 45.2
